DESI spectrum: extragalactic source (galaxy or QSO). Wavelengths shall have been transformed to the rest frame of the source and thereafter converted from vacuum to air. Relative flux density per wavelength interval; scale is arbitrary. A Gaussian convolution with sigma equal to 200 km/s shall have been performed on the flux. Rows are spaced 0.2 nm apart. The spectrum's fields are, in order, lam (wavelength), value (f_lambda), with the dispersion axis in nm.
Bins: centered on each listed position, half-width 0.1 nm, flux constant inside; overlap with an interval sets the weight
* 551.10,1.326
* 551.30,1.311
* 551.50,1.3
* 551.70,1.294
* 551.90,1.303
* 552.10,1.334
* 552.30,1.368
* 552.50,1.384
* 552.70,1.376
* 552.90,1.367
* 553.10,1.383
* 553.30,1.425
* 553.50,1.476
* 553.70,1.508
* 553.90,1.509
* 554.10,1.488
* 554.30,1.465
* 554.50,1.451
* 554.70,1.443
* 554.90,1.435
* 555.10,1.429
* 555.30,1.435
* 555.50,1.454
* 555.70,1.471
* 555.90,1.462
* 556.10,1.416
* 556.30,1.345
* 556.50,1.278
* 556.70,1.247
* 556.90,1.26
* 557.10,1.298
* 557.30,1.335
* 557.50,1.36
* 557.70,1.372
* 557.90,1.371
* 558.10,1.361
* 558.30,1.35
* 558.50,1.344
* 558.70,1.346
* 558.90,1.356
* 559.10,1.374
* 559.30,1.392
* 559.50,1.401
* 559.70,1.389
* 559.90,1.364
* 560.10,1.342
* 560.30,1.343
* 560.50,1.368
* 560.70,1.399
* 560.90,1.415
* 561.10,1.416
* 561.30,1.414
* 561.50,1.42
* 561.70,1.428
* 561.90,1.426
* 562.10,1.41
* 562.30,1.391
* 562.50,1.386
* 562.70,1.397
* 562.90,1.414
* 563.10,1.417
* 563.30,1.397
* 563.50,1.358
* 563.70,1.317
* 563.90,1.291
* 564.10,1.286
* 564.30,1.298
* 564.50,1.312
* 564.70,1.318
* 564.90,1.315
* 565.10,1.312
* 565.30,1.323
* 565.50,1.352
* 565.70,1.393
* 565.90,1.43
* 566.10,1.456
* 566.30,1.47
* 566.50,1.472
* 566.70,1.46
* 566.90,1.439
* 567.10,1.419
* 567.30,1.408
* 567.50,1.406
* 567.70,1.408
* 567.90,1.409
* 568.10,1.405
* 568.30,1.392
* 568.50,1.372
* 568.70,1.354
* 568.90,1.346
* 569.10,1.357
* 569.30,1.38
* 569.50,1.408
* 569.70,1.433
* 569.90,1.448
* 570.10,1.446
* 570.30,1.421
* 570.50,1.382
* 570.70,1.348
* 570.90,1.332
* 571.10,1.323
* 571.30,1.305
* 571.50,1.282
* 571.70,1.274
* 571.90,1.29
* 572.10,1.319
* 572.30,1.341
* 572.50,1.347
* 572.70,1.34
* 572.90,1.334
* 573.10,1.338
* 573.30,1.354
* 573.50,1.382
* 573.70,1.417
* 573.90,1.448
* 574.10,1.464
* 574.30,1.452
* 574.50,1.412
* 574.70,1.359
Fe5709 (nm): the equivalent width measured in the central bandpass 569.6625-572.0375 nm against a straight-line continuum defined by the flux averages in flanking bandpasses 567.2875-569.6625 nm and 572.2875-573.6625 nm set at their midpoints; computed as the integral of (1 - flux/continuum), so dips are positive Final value 0.025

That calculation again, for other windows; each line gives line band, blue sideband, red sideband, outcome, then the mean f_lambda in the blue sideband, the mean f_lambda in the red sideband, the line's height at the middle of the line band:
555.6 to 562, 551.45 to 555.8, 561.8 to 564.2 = 0.099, 1.41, 1.37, 1.39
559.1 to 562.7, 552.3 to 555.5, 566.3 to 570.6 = 0.075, 1.44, 1.41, 1.42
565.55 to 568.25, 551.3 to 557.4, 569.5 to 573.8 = -0.121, 1.39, 1.36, 1.37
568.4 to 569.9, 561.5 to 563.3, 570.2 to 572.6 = -0.037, 1.41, 1.33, 1.35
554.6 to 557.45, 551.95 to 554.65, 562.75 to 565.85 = 0.051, 1.42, 1.34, 1.4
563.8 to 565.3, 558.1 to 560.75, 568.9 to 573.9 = 0.063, 1.37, 1.36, 1.36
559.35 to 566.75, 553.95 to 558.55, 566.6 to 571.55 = 0.039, 1.39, 1.39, 1.39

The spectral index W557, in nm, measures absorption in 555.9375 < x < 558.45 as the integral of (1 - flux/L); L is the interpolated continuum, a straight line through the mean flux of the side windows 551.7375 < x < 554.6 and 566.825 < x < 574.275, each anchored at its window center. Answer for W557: 0.12 nm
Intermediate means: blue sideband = 1.41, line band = 1.34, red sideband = 1.38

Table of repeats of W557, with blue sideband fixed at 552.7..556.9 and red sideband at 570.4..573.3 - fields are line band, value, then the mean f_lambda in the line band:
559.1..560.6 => 0.022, 1.37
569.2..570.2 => -0.063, 1.42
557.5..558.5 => 0.029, 1.36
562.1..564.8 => 0.035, 1.35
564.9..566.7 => -0.053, 1.4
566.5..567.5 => -0.059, 1.43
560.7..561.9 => -0.029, 1.42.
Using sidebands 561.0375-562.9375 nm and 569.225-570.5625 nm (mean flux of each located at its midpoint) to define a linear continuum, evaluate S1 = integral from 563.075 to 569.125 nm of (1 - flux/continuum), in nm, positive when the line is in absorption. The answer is 0.16 nm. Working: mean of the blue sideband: 1.41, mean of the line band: 1.38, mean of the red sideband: 1.42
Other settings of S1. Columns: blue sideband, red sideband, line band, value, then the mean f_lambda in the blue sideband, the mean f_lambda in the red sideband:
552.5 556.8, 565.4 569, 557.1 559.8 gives 0.10 nm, 1.42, 1.41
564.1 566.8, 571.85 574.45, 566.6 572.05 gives -0.02 nm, 1.37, 1.37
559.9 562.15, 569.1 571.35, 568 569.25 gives 0.01 nm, 1.4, 1.38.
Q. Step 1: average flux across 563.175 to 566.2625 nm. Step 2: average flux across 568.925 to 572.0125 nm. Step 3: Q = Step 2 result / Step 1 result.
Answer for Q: 1.0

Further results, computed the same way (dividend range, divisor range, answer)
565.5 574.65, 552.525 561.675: 1.00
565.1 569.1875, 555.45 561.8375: 1.02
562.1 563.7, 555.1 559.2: 1.02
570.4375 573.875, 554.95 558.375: 0.98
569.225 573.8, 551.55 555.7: 0.96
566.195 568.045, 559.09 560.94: 1.04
